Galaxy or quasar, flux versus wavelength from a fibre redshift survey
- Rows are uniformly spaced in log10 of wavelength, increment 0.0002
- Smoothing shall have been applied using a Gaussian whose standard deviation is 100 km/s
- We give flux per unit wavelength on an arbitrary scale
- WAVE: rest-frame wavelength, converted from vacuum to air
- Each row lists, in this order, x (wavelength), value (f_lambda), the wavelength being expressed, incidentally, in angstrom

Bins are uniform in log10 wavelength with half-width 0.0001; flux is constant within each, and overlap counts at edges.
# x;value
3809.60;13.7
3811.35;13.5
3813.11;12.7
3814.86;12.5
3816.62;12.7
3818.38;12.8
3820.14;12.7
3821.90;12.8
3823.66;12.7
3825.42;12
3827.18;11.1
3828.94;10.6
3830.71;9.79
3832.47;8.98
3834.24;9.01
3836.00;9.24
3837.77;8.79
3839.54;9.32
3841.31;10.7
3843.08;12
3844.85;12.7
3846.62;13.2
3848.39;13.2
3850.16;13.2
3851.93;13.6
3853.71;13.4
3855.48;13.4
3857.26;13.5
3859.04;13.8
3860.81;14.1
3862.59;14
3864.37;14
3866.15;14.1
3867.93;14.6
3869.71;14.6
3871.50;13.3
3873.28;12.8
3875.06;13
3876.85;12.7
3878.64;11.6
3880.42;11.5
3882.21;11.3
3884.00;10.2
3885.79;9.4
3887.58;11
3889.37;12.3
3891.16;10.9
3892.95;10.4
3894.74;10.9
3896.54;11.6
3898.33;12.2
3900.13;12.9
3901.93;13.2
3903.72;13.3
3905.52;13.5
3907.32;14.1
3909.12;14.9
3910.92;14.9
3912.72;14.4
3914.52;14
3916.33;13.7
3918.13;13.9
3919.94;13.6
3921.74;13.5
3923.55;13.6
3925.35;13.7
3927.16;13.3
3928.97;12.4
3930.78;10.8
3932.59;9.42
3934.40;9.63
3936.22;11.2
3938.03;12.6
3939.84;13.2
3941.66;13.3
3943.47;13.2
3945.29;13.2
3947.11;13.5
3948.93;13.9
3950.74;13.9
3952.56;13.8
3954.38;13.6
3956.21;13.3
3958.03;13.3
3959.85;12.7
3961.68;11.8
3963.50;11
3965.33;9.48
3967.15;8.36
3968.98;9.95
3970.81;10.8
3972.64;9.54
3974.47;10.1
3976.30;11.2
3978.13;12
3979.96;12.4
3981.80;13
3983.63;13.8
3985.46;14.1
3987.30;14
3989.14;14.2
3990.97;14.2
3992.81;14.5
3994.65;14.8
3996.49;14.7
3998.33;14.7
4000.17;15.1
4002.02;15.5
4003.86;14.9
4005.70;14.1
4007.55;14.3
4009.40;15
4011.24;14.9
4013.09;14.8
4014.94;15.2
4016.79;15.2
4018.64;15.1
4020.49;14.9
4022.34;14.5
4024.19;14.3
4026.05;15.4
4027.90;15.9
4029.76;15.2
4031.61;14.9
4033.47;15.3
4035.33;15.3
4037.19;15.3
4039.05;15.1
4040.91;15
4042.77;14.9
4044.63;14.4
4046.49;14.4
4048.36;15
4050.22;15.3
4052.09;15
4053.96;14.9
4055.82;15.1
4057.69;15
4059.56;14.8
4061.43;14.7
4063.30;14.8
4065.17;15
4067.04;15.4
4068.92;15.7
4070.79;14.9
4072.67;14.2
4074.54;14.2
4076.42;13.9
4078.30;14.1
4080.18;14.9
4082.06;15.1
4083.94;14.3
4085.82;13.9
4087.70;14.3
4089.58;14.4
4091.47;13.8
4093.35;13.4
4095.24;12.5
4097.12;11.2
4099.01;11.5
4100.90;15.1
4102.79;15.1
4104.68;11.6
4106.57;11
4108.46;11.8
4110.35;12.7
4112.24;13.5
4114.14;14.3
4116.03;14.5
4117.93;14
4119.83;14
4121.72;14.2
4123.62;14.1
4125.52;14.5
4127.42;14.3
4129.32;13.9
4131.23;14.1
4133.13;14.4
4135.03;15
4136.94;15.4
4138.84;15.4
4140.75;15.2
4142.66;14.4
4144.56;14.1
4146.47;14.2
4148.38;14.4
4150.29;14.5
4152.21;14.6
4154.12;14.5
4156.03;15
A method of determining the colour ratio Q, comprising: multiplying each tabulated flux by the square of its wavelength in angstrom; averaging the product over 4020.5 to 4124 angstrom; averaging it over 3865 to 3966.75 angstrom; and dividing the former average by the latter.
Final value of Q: 1.2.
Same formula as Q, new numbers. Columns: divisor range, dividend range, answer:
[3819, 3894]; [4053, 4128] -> 1.31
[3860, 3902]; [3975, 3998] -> 1.16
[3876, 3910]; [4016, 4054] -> 1.34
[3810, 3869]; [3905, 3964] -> 1.12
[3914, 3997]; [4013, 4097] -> 1.23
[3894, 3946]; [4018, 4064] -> 1.23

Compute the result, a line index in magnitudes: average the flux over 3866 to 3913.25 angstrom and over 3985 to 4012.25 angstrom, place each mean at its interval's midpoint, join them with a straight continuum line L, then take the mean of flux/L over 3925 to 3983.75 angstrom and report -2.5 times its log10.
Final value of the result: 0.15 mag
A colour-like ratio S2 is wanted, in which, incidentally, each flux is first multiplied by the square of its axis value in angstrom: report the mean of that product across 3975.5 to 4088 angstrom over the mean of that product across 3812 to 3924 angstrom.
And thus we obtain 1.27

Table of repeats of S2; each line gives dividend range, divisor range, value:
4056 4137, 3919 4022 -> 1.14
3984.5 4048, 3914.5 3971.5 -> 1.24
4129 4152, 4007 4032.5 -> 1.03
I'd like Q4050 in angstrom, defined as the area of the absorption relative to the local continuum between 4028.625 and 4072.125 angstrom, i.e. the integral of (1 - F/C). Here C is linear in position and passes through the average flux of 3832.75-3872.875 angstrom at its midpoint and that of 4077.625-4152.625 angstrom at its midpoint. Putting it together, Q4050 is -4.5 angstrom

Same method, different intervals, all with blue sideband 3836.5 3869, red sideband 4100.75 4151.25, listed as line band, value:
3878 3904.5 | 3.1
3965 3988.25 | 3.3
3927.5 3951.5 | 1.6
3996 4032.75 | -3.7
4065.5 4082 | -1.1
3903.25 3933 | -0.7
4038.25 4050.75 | -1.1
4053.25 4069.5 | -1.5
